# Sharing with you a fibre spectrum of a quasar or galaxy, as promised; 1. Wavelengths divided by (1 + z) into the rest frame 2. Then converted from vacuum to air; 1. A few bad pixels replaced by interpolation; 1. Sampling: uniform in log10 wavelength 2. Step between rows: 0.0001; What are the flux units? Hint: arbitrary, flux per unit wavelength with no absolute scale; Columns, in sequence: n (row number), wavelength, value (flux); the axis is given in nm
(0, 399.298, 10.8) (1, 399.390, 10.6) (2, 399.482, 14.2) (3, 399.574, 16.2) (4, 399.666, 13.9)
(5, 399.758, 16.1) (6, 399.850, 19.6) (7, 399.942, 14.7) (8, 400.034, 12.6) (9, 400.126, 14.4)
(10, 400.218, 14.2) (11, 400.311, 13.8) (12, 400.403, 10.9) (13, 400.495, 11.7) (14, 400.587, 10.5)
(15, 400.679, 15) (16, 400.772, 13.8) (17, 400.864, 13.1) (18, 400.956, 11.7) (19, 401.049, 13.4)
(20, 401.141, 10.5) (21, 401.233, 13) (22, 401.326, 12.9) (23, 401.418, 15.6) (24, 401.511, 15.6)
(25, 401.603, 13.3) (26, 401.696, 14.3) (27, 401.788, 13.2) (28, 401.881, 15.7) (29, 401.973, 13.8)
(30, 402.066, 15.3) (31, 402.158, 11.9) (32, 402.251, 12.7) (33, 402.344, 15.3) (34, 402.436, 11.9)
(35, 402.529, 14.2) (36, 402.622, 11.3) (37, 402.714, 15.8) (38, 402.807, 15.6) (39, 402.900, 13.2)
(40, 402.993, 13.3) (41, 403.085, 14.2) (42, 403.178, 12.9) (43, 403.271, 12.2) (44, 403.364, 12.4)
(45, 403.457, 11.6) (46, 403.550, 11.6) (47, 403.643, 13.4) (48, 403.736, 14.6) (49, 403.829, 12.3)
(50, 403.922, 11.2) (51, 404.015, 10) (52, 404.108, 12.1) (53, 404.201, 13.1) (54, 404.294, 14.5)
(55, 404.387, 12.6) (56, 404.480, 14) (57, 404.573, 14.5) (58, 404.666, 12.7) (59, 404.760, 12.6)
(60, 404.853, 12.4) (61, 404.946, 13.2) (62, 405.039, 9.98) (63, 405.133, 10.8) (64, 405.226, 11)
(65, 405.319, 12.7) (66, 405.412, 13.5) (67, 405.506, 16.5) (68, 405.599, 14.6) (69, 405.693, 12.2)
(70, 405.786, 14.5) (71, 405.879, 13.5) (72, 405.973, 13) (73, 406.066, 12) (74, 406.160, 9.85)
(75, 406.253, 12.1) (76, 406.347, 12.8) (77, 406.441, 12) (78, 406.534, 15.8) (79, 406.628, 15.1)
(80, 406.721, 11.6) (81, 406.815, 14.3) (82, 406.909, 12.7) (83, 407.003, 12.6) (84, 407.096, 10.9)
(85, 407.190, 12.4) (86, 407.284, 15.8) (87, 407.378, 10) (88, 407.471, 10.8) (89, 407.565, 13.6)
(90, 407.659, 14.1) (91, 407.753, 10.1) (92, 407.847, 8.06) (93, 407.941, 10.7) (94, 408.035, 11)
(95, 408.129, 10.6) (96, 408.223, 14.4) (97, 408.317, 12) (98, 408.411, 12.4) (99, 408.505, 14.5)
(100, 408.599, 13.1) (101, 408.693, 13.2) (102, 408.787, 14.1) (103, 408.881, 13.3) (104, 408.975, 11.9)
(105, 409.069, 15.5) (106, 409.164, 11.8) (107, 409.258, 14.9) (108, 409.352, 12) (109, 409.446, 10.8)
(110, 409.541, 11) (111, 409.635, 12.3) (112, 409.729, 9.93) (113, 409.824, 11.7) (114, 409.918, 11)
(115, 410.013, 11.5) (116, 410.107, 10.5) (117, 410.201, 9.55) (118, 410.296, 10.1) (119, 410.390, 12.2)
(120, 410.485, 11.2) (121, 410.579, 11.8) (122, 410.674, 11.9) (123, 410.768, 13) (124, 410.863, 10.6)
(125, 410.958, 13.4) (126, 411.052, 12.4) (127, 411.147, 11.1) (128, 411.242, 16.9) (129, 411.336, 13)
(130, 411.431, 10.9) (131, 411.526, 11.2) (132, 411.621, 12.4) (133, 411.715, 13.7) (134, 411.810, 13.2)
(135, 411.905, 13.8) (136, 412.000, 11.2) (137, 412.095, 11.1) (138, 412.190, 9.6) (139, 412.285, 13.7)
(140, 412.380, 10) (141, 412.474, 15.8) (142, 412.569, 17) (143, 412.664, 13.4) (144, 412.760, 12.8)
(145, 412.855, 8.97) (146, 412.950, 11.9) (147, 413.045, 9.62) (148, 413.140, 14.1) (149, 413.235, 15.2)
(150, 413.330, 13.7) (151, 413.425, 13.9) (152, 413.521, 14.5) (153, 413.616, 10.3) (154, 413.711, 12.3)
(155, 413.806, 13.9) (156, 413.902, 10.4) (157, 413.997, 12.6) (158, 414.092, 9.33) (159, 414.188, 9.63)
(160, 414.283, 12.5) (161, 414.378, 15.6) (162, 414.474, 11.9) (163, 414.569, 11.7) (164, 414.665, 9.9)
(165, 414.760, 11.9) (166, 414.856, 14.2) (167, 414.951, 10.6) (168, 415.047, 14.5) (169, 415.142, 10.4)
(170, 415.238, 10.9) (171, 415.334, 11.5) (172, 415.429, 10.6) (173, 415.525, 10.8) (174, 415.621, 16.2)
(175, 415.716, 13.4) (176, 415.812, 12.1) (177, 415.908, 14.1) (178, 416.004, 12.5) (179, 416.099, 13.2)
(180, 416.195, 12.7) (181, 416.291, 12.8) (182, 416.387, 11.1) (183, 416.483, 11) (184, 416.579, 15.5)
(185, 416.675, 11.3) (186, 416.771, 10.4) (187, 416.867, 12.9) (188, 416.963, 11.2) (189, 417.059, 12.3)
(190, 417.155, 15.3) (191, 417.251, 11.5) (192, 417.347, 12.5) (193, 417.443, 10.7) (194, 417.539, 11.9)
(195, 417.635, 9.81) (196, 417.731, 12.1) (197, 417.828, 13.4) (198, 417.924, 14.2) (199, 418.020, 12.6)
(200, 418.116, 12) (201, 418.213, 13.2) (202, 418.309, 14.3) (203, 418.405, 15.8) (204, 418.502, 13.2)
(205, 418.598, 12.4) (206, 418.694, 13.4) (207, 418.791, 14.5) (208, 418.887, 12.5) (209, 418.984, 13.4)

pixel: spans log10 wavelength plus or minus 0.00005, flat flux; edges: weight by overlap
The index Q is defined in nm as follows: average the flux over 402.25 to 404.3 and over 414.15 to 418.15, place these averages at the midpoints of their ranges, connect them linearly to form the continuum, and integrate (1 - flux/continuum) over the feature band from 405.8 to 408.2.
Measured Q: 0.10 nm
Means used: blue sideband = 13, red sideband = 12.3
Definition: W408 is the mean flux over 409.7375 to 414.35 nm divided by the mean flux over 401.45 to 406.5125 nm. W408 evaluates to 0.93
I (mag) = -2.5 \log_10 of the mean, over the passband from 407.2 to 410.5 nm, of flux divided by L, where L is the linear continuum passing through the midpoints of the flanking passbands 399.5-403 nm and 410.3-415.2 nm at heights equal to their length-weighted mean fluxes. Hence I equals 0.07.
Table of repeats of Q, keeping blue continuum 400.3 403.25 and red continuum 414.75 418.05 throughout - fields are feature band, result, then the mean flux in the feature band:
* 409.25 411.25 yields 0.18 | 11.6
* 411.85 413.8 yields -0.01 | 12.7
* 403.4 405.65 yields 0.08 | 12.7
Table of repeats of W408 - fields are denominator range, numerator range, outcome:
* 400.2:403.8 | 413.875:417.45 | 0.92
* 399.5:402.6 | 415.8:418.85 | 0.92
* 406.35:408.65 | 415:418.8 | 1.01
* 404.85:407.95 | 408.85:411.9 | 0.97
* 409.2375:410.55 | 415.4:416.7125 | 1.13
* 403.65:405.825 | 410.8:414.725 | 0.97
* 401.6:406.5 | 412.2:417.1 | 0.95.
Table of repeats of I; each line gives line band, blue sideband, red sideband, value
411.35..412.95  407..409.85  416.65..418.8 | 0.00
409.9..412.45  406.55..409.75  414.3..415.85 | 0.04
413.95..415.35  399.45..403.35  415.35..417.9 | 0.06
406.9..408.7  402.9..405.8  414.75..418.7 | 0.05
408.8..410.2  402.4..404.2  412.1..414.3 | 0.05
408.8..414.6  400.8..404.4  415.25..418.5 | 0.05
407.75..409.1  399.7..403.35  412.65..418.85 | 0.06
